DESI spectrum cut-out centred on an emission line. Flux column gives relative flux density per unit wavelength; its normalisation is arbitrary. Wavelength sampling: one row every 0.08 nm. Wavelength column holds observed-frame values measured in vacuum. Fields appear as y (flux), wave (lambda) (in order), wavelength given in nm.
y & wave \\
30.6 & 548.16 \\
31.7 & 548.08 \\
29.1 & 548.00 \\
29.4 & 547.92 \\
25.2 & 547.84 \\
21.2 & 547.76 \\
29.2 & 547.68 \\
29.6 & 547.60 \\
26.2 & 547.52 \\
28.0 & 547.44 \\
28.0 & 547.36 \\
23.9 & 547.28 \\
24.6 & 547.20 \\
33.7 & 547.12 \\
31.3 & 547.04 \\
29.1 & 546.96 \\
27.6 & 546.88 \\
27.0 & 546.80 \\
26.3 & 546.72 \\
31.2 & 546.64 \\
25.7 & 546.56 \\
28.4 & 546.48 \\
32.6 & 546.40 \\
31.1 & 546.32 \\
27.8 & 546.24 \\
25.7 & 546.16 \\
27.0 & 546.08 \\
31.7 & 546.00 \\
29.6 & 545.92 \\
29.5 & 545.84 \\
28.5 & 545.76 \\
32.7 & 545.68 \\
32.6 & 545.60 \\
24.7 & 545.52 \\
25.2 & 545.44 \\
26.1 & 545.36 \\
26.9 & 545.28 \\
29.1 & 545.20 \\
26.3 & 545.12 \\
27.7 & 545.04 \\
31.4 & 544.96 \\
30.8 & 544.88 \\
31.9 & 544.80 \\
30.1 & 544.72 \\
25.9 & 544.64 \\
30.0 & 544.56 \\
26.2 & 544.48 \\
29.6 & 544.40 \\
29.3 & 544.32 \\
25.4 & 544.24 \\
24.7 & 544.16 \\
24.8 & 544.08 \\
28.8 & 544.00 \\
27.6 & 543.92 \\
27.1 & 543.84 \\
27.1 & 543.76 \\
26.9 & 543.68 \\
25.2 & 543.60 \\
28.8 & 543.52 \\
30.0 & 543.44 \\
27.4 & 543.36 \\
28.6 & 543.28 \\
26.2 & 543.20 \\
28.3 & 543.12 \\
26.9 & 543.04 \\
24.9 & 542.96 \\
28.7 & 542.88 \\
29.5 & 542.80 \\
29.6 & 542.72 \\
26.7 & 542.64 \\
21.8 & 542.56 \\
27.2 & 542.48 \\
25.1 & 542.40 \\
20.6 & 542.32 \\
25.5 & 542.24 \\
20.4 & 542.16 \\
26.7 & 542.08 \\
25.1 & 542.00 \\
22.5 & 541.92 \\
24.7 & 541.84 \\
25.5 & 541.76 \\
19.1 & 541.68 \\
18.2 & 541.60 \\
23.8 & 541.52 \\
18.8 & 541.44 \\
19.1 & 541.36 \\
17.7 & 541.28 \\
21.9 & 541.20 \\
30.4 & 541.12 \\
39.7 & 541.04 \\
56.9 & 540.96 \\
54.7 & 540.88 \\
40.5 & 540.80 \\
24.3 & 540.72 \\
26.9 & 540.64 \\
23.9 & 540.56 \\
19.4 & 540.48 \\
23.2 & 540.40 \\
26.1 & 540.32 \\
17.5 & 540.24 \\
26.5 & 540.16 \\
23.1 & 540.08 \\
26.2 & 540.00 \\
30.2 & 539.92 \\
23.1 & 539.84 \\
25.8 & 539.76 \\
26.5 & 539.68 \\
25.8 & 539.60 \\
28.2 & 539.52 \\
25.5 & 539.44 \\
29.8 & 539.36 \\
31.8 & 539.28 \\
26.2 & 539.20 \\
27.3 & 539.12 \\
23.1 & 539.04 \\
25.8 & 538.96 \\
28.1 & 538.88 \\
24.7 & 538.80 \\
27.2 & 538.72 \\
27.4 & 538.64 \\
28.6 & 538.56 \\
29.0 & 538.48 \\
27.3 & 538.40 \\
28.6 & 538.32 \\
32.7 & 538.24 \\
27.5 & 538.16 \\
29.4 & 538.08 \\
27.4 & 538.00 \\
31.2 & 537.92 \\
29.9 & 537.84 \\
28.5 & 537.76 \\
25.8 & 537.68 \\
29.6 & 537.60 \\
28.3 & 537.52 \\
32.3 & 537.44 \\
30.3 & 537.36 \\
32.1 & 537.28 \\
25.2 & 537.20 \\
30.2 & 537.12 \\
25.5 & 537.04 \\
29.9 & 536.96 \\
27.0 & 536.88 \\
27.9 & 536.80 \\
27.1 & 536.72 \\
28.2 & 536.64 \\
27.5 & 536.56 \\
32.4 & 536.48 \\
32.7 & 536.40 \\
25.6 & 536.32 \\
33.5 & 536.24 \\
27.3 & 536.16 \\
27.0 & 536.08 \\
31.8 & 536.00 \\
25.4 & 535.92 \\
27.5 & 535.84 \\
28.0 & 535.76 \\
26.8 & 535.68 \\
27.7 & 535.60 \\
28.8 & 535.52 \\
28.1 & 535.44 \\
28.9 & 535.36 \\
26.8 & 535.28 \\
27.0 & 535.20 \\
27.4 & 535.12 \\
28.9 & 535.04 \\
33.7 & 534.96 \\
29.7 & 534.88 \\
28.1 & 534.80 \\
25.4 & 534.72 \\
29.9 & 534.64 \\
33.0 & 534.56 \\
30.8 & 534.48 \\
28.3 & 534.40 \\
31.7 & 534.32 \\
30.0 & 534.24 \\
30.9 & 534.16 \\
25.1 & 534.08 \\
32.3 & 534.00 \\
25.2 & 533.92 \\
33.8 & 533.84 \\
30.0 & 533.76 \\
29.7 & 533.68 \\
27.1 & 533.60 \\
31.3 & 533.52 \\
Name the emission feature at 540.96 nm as H-beta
